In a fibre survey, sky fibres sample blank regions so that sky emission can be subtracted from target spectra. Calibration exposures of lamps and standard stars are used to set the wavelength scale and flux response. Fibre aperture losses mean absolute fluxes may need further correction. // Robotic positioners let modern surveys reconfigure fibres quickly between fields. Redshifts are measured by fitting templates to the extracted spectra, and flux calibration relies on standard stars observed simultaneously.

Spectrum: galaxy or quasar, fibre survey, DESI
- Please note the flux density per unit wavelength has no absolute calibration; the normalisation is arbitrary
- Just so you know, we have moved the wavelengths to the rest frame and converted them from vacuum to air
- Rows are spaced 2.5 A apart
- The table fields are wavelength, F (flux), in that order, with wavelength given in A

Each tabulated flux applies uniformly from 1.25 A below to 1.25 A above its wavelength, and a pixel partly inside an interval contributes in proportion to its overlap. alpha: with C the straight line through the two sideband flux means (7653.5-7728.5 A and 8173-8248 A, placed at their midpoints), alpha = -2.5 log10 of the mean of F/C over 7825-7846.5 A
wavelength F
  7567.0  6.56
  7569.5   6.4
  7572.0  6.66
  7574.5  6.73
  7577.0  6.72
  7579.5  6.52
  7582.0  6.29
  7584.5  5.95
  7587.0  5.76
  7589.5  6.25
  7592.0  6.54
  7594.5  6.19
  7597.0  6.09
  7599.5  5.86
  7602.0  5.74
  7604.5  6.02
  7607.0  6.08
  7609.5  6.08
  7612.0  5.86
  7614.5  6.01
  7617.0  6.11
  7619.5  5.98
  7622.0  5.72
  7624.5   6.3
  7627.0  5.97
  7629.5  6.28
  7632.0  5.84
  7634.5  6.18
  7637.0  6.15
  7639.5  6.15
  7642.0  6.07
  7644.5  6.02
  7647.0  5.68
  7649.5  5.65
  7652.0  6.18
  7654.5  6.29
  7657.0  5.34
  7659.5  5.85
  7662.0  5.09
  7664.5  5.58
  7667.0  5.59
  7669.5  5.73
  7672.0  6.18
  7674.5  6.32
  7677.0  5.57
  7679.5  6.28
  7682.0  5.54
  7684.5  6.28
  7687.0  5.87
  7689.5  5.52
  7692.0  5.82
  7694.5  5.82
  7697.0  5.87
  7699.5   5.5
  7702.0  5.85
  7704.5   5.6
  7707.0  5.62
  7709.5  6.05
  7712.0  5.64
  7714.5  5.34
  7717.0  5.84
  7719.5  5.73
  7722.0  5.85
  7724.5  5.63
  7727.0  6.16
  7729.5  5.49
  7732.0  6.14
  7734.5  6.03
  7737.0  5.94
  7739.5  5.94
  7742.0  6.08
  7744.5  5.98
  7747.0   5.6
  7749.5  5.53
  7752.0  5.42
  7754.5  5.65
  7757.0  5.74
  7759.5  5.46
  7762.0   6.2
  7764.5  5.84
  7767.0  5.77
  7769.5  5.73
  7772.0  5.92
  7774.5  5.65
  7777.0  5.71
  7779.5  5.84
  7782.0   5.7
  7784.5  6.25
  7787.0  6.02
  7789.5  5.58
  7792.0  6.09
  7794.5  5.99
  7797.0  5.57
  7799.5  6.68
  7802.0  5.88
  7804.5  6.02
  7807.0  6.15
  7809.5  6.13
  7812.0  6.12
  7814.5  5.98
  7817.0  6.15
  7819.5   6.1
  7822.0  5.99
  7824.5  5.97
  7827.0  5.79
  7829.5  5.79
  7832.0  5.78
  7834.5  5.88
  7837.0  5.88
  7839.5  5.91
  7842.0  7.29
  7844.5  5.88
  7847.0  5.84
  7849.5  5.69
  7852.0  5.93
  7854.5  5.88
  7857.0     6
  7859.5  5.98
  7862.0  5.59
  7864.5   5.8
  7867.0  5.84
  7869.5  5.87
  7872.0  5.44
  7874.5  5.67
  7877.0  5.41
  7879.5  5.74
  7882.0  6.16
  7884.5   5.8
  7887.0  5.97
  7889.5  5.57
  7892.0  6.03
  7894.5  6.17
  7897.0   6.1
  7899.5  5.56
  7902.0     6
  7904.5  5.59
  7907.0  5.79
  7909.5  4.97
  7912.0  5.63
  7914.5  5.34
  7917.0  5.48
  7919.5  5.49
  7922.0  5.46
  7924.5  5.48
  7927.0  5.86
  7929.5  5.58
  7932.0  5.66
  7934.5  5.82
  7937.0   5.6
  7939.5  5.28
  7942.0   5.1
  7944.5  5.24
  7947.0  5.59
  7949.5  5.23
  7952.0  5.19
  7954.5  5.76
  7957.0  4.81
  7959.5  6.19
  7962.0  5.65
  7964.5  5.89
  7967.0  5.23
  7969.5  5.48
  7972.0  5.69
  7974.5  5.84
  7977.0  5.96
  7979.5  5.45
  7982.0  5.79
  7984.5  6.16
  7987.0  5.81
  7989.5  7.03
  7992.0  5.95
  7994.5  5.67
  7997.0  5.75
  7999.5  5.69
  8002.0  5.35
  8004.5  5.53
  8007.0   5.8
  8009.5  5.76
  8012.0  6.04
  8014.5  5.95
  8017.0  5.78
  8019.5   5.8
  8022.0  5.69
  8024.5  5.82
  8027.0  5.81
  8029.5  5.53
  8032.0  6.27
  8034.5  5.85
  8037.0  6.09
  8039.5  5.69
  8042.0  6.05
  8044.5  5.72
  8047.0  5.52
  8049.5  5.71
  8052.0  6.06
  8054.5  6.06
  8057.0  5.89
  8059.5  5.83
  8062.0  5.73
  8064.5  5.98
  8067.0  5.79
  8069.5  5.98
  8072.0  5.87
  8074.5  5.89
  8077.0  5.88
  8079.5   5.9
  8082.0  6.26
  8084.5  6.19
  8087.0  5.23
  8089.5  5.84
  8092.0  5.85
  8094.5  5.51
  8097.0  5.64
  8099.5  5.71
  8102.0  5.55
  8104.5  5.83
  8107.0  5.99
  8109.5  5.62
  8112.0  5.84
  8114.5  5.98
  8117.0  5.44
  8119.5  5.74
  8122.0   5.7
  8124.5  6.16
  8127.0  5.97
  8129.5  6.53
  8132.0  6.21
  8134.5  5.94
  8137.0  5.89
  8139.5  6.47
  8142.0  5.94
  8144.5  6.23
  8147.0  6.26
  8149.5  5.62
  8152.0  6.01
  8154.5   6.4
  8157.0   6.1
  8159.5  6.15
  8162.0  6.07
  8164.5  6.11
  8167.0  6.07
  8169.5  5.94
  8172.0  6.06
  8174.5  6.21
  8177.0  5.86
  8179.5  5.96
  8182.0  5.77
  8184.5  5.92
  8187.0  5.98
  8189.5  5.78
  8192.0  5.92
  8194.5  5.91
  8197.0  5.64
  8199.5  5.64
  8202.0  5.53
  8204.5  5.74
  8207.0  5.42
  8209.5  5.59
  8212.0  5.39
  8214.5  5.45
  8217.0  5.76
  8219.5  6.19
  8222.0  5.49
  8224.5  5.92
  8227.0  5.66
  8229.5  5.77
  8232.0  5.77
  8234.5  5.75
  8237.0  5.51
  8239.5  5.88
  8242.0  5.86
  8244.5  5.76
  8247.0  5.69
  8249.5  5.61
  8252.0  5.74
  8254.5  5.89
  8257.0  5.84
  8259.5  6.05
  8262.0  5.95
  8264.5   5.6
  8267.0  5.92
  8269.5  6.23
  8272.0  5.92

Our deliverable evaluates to -0.045 mag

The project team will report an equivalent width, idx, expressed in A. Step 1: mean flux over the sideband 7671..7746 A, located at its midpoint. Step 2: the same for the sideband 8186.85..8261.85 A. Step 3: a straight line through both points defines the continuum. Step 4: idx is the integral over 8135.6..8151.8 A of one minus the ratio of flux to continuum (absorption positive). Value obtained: -0.9 A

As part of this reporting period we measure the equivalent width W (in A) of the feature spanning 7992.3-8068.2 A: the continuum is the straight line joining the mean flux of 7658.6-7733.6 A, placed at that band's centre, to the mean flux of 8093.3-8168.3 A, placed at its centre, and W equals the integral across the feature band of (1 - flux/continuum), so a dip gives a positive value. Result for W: 1.4 A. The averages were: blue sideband 5.78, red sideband 5.96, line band 5.81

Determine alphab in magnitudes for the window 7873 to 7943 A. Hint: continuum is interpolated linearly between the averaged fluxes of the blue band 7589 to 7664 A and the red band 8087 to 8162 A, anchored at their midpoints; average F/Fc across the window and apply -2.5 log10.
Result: 0.05 mag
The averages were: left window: 5.98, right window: 5.93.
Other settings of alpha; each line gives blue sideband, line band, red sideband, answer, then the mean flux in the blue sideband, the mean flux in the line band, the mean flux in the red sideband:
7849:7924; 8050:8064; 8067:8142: -0.01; 5.73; 5.91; 5.88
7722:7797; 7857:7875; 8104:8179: 0.02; 5.83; 5.76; 6.01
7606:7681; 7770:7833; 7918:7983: -0.04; 5.94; 5.95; 5.55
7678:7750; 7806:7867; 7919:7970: -0.06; 5.81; 5.98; 5.5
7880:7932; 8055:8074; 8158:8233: -0.02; 5.7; 5.88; 5.82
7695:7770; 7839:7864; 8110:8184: -0.03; 5.77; 6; 6.02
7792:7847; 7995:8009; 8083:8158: 0.06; 6.04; 5.63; 5.91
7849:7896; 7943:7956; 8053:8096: 0.09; 5.82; 5.38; 5.86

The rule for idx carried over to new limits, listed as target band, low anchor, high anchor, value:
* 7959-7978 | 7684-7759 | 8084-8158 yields 0.45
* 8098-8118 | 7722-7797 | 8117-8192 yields 0.84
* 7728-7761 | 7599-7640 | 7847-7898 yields 0.84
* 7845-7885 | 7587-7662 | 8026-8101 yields 0.82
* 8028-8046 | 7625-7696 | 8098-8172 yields 0.25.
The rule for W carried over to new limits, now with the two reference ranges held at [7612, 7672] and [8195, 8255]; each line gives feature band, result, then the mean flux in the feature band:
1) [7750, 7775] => 0.5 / 5.73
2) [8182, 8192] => -0.3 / 5.88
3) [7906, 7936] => 1.3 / 5.55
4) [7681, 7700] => 0.3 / 5.79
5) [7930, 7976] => 2.2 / 5.52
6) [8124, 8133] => -0.8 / 6.22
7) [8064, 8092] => -0.7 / 5.89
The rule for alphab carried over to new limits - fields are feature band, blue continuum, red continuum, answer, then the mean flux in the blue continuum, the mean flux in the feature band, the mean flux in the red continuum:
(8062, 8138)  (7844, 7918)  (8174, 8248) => -0.02 mag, 5.76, 5.86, 5.75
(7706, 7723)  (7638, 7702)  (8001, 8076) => 0.02 mag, 5.83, 5.72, 5.83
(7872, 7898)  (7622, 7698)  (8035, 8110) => 0.00 mag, 5.9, 5.84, 5.83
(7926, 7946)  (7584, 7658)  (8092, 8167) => 0.09 mag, 6.01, 5.51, 5.95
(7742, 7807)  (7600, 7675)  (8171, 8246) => 0.01 mag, 5.93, 5.84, 5.77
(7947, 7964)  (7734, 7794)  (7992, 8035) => 0.05 mag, 5.82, 5.5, 5.77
